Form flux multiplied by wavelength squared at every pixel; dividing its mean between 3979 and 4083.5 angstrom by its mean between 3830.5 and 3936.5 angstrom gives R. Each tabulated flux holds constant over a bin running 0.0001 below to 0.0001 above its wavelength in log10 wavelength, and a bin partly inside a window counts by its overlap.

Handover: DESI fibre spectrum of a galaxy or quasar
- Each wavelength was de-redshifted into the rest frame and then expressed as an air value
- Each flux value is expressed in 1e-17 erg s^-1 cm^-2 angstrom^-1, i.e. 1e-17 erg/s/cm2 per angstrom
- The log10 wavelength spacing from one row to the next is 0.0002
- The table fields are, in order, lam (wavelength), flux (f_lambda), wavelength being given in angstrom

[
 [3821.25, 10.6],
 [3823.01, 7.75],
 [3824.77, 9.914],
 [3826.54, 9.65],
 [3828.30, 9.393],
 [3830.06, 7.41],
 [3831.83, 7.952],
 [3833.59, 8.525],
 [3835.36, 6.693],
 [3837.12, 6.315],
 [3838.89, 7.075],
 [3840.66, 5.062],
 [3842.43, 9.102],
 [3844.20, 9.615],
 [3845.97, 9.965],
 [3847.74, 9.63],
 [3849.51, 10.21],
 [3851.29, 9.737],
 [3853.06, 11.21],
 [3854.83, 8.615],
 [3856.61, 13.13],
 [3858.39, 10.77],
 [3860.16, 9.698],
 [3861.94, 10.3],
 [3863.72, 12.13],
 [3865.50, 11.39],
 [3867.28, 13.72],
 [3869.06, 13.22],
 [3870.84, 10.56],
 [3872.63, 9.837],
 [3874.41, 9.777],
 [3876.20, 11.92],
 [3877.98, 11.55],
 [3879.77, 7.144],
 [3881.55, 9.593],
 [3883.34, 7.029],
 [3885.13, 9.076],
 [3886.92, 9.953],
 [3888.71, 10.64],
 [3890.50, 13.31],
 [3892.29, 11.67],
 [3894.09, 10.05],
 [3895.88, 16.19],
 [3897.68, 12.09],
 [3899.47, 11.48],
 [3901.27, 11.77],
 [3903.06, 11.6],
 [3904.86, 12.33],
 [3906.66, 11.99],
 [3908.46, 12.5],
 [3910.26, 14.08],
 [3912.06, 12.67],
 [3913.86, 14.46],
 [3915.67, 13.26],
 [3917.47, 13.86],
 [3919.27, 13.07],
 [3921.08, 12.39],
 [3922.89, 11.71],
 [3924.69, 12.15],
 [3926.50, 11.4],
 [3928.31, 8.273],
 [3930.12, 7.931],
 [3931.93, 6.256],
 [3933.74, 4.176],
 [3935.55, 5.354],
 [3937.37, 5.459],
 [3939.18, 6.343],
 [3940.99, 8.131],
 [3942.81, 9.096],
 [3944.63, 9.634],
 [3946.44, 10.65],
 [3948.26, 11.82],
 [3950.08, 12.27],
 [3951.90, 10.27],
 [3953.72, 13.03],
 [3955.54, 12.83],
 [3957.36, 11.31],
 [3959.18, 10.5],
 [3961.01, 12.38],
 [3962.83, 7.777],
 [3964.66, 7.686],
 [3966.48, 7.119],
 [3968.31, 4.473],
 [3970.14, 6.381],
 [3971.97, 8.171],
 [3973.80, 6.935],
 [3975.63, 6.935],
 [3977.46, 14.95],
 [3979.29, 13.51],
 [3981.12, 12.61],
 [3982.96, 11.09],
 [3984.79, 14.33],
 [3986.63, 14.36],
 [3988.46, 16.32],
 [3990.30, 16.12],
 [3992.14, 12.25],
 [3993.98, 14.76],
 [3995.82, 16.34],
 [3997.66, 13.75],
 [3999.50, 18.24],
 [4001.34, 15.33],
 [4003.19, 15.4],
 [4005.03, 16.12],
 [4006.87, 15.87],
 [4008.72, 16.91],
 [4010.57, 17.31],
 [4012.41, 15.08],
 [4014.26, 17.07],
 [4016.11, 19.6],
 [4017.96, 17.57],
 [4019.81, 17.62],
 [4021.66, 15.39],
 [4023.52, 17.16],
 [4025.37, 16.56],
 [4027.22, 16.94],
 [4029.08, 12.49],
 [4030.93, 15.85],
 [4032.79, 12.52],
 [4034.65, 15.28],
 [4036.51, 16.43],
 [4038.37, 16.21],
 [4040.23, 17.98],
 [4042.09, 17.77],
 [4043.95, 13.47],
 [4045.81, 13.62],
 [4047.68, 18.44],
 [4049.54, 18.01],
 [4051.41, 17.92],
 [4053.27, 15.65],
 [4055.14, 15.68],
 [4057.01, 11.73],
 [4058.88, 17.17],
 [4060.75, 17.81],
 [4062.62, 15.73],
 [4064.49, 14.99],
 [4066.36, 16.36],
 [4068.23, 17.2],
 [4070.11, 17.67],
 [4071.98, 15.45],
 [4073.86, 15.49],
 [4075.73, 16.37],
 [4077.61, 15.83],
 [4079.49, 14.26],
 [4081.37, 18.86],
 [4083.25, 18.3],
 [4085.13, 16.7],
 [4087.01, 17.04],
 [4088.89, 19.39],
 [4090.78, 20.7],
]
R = 1.64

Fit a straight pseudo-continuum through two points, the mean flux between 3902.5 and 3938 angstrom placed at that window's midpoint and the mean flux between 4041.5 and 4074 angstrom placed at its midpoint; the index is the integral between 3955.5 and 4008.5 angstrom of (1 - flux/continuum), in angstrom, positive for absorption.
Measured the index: 4.0 angstrom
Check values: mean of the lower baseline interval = 10.8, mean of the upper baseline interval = 16.1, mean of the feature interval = 12.3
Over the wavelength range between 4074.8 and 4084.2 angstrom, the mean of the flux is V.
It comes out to 16.7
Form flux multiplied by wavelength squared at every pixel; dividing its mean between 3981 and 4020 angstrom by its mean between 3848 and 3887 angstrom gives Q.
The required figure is 1.60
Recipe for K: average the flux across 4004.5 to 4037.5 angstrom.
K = 16.2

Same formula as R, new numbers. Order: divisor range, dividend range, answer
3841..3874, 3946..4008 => 1.22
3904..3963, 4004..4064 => 1.61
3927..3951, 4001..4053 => 2.08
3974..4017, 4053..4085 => 1.13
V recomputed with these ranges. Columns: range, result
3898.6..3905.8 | 11.8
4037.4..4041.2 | 17.1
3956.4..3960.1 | 10.9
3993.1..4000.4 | 15.8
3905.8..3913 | 12.8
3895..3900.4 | 13.2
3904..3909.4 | 12.3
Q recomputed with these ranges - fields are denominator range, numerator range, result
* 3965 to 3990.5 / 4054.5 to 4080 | 1.54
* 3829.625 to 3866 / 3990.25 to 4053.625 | 1.90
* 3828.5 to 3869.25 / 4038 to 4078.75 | 1.88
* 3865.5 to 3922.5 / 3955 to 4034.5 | 1.22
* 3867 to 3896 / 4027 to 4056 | 1.61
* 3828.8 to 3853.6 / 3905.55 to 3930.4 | 1.51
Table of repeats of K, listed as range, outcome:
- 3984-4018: 15.9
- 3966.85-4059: 14.7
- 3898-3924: 12.6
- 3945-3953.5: 11.3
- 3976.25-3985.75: 13.1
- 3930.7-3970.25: 8.81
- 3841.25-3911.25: 11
